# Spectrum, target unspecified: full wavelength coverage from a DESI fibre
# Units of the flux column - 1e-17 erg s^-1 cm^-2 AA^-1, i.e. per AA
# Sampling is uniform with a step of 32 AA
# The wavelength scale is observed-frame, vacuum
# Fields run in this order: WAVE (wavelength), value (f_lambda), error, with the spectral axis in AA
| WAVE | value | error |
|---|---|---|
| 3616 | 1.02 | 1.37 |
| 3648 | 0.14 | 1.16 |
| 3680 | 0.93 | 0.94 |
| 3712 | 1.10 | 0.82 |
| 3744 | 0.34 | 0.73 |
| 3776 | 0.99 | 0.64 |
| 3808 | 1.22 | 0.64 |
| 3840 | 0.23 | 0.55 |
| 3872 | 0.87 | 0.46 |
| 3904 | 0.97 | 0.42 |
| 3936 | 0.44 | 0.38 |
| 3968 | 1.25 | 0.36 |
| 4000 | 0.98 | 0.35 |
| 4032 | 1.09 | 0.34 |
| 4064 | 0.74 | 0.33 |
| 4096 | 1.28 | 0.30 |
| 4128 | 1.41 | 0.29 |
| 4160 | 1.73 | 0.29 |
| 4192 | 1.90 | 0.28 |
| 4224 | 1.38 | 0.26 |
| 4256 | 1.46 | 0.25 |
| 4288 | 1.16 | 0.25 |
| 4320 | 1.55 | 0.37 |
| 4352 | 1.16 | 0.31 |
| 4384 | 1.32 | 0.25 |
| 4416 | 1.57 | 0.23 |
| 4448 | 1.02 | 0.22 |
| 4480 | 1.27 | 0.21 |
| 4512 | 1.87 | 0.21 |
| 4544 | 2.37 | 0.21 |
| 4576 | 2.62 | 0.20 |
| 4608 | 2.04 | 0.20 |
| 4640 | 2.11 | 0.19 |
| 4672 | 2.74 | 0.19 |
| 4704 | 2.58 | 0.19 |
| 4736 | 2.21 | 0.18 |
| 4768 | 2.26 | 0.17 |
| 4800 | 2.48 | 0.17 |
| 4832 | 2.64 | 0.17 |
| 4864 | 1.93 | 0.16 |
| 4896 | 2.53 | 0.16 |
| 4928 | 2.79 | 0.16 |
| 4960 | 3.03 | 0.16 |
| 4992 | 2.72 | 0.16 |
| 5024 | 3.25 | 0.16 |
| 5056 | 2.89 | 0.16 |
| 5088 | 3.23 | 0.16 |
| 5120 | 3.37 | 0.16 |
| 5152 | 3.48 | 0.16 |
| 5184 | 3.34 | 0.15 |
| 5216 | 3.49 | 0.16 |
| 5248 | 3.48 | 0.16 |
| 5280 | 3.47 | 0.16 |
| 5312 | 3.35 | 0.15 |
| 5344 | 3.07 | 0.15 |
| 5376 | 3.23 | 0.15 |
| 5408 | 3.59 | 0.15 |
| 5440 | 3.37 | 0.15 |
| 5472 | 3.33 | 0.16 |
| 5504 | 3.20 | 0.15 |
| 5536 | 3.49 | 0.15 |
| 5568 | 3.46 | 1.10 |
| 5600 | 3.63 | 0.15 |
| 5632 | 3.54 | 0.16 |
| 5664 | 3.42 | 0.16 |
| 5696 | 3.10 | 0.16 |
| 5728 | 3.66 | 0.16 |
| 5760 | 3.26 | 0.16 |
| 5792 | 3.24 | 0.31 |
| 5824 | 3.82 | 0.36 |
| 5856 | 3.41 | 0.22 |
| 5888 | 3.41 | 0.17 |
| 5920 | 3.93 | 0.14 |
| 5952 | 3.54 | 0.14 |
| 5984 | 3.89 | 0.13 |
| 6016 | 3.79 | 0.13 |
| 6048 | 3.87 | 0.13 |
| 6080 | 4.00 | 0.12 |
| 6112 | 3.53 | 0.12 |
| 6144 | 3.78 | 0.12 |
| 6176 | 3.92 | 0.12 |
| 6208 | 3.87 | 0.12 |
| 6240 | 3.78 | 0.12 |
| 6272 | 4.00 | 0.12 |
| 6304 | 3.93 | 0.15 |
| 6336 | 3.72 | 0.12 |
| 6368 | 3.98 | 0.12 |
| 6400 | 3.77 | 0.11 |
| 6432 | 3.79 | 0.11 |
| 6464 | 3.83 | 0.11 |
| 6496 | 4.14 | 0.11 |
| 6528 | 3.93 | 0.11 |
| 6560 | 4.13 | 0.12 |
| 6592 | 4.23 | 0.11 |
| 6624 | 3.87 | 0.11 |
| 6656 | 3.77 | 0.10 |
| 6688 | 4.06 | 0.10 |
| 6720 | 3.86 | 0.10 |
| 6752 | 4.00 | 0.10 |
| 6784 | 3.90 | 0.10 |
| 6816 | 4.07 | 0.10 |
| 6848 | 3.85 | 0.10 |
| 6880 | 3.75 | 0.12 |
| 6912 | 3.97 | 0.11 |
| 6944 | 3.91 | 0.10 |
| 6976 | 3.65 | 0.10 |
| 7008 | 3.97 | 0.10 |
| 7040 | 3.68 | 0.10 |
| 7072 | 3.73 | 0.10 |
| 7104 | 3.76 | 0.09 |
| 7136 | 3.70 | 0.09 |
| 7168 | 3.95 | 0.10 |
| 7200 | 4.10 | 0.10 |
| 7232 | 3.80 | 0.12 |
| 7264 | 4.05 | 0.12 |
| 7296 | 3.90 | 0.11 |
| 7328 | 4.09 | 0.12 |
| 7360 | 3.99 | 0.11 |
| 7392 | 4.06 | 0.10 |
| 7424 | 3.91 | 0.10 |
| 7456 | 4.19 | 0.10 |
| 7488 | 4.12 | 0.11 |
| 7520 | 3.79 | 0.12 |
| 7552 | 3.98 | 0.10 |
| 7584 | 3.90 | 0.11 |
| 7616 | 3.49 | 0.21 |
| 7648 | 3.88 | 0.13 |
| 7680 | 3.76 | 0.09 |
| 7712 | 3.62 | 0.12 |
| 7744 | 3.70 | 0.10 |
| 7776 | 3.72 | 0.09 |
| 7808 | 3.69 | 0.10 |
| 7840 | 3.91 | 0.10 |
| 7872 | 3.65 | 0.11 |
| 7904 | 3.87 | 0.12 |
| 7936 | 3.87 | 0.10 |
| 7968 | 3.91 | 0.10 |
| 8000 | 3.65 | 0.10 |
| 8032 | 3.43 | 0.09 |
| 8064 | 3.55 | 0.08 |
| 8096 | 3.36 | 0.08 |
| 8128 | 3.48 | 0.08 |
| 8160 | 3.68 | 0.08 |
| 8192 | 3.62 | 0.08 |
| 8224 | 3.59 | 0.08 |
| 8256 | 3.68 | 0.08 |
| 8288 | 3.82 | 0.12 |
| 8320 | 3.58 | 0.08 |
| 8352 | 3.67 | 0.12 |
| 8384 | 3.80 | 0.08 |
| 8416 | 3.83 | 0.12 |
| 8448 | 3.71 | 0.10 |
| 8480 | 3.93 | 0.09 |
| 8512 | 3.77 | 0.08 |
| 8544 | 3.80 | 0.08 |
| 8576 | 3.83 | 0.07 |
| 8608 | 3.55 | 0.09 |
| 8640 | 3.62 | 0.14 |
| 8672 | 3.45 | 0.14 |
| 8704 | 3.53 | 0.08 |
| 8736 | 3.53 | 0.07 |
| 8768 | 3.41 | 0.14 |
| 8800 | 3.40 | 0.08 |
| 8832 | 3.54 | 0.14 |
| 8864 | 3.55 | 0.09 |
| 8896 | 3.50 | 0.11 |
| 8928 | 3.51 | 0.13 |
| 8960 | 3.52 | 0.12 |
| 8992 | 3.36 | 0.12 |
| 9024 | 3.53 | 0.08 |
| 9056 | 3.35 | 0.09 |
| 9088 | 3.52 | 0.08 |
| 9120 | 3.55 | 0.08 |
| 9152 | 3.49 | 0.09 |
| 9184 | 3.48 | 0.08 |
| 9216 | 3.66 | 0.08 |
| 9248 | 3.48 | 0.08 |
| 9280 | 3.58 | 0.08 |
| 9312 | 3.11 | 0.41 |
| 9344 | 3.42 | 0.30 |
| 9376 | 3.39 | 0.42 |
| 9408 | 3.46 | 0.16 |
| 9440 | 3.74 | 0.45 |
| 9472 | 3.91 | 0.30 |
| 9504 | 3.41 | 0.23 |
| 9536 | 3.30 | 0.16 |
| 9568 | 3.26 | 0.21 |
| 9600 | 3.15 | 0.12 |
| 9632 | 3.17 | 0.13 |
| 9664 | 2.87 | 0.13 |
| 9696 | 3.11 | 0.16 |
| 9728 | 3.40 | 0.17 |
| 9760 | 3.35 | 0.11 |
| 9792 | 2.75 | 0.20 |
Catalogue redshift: 0.13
